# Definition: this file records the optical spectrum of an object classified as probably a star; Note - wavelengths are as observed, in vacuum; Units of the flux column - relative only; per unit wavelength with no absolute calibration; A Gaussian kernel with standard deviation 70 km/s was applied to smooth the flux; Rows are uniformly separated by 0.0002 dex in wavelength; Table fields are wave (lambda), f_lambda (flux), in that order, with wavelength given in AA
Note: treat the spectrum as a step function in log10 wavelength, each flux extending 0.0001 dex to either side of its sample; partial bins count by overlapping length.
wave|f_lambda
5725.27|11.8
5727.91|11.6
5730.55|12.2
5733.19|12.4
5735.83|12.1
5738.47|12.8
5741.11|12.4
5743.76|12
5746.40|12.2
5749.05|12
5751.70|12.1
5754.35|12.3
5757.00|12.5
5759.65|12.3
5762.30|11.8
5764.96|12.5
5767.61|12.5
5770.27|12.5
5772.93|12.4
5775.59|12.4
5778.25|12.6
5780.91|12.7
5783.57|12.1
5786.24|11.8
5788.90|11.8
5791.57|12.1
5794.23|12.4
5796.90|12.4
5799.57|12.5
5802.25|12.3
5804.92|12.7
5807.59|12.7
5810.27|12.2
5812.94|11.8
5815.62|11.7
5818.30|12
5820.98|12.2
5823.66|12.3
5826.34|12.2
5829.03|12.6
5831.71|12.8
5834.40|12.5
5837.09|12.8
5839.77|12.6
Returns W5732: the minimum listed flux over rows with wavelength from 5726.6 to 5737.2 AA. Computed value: 11.6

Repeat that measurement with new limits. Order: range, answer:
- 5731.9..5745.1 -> 12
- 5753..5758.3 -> 12.3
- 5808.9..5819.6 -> 11.7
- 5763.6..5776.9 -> 12.4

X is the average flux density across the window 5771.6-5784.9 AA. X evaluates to 12.4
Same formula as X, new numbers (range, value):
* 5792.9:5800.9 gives 12.4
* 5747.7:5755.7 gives 12.1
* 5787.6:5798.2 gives 12.2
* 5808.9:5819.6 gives 11.9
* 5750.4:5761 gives 12.3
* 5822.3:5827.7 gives 12.2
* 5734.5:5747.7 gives 12.3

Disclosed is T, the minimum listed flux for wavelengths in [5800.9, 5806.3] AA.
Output 12.3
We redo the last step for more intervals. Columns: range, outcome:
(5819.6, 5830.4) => 12.2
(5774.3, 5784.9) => 12.1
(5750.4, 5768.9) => 11.8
